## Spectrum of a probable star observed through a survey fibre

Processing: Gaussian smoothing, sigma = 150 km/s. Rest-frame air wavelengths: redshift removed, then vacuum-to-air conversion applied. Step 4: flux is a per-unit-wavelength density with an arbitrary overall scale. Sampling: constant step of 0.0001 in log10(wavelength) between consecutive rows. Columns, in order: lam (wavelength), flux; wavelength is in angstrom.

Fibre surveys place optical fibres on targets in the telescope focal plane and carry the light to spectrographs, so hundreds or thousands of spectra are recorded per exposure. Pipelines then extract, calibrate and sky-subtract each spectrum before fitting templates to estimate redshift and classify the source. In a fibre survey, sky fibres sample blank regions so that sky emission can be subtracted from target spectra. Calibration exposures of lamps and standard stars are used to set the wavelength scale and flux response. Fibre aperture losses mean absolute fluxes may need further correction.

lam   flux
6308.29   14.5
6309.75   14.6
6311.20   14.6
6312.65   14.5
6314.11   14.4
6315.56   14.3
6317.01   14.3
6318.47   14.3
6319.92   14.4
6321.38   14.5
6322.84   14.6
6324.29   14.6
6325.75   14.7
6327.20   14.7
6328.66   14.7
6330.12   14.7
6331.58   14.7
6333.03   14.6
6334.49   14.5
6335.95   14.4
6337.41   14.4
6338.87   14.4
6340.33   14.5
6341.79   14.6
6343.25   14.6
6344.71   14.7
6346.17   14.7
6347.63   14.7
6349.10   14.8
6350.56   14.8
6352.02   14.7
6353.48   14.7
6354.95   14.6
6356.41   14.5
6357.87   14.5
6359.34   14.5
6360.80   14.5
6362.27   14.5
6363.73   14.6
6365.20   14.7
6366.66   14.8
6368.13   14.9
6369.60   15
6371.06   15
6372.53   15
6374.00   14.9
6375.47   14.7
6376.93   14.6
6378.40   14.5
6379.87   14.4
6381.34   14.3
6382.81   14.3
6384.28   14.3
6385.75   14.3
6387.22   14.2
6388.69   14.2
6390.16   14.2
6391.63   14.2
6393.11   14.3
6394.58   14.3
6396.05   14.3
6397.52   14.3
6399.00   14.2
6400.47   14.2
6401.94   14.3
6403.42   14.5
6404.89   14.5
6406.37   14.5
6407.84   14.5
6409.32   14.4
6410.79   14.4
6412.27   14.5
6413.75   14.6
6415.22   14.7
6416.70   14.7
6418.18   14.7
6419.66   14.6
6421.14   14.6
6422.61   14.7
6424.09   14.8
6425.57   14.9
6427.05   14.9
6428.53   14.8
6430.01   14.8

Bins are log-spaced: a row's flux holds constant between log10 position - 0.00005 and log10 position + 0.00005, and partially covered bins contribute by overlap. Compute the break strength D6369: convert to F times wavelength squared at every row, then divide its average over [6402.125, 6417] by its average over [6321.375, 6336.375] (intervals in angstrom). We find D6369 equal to 1.02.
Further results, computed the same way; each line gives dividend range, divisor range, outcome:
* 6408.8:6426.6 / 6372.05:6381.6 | 1.01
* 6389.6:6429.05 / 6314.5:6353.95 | 1.02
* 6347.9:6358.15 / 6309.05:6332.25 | 1.02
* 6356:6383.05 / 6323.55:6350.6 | 1.01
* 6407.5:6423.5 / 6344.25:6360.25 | 1.02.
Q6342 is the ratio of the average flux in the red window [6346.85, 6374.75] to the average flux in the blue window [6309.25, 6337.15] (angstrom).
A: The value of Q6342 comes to 1.0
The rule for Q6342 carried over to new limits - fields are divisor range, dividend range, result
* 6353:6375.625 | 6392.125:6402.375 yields 0.97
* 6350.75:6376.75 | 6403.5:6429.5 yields 0.99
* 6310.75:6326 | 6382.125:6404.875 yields 0.99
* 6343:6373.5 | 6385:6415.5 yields 0.98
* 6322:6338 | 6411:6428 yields 1.01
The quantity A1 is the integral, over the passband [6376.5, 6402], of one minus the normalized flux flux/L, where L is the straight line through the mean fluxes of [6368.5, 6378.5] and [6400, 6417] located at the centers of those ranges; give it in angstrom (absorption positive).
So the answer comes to 0.7 angstrom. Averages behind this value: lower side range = 14.8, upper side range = 14.5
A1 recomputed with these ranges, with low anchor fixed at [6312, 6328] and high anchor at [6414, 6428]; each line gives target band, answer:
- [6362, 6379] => -0.2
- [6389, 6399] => 0.3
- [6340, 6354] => -0.1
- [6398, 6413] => 0.3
